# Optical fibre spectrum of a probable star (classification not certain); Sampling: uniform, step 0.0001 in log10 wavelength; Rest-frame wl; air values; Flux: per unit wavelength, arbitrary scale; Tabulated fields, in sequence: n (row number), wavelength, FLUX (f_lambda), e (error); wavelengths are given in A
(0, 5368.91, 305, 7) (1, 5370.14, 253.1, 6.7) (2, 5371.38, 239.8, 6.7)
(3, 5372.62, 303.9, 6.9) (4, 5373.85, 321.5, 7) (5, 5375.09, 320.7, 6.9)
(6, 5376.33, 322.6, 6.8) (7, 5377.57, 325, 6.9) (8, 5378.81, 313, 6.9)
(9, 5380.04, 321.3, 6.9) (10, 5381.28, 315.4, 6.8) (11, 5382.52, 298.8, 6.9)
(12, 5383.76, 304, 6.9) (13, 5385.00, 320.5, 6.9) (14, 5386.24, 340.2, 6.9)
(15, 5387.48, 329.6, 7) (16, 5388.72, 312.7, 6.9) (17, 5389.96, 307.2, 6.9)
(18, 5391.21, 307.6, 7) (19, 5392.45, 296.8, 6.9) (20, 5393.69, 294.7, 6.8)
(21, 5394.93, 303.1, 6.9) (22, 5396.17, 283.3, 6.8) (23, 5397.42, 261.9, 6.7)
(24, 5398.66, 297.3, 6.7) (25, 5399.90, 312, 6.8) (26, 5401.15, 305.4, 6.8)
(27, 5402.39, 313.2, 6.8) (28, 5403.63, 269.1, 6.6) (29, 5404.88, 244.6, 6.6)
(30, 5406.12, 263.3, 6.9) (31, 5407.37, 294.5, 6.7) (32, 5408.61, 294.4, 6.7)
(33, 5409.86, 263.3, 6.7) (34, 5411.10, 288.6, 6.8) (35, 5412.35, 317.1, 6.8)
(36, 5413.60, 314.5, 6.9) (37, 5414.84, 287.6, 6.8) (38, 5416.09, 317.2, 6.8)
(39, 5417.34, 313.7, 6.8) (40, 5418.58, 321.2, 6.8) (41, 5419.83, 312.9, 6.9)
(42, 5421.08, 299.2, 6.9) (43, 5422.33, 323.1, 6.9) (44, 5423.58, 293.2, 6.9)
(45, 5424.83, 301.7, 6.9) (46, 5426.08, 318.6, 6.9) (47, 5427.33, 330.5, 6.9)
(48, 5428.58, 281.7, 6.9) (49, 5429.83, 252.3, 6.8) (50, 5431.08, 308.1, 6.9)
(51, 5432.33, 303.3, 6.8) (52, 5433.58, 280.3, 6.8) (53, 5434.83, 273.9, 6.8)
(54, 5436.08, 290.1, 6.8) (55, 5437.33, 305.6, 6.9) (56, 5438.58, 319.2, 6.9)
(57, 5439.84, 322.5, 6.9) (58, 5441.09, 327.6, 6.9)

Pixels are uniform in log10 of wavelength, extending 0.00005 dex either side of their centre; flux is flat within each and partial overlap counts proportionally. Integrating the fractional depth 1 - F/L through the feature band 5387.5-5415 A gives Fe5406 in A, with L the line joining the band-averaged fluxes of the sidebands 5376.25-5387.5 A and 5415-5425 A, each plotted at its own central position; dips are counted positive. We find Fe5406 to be 1.80 A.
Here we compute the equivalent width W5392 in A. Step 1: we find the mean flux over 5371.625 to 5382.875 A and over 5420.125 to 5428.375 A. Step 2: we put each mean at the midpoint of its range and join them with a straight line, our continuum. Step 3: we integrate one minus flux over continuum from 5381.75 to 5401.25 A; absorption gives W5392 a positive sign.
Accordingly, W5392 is 0.48 A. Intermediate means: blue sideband 314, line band 305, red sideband 309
